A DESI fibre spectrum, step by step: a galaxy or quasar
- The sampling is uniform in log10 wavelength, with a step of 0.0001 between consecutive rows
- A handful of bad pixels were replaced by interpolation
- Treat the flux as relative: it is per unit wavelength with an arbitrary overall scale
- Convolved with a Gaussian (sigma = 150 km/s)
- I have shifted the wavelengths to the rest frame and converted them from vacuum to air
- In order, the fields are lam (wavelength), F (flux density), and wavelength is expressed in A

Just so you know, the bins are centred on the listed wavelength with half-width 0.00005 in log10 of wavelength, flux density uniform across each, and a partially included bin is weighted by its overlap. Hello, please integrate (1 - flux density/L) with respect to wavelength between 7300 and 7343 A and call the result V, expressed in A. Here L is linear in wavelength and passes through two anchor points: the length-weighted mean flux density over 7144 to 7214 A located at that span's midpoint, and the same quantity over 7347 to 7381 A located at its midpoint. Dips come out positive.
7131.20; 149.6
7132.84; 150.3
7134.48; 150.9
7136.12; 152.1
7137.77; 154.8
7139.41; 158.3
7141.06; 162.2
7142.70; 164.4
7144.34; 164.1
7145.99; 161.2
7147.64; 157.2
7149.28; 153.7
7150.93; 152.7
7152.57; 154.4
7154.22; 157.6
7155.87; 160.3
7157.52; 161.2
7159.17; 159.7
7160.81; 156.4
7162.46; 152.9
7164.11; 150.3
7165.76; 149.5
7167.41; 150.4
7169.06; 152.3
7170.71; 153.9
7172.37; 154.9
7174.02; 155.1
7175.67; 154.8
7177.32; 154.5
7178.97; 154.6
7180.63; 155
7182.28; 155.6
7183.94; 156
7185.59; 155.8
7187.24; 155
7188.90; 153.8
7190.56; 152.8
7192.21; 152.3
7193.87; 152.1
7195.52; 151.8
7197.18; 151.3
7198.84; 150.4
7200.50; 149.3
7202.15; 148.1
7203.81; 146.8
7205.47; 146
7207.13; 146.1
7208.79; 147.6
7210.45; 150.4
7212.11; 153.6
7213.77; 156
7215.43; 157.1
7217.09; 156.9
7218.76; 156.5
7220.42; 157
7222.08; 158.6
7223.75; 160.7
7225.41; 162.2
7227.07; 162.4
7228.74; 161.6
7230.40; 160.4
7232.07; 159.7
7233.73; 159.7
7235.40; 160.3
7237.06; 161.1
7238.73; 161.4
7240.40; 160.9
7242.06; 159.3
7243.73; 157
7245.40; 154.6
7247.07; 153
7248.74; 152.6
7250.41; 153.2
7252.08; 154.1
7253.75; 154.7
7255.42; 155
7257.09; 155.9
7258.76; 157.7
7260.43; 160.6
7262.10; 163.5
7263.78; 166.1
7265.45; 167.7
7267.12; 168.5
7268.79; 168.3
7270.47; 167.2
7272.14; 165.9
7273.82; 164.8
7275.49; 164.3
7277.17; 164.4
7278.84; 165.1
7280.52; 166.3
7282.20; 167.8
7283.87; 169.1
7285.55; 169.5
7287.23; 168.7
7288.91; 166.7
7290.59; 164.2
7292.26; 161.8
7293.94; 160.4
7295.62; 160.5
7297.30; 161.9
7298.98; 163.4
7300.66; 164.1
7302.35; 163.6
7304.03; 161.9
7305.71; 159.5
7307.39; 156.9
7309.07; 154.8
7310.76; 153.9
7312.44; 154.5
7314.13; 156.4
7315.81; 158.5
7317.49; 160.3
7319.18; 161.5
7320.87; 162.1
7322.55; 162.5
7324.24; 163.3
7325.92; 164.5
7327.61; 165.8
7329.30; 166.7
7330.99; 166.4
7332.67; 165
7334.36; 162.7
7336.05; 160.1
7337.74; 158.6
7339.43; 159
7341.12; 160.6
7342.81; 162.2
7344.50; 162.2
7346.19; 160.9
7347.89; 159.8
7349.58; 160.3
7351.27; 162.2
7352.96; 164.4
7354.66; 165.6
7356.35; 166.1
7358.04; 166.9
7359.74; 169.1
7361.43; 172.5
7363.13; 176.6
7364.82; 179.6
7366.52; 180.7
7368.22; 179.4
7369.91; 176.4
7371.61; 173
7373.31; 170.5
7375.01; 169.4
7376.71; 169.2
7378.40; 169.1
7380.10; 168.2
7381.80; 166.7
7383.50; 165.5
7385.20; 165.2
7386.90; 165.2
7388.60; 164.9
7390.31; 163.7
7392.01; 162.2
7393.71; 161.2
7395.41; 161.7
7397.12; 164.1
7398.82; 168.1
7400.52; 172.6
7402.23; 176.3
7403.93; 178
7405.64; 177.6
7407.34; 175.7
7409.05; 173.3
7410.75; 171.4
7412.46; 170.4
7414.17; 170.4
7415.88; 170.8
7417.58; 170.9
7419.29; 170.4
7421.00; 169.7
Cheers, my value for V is 1.4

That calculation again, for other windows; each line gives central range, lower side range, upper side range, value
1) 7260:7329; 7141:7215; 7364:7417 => -0.13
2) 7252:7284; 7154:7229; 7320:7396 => -0.75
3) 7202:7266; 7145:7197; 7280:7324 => 0.54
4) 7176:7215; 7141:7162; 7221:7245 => 1.83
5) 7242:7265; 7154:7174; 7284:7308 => 0.51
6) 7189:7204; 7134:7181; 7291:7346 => 0.60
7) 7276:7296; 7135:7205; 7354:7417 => -0.30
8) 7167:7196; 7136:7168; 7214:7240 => 0.72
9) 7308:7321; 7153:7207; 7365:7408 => 0.53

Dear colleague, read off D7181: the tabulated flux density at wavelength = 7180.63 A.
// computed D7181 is 155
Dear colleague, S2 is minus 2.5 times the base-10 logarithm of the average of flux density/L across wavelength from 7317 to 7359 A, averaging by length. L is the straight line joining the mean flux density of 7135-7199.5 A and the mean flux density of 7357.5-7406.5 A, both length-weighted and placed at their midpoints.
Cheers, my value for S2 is 0.03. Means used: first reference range 155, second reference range 170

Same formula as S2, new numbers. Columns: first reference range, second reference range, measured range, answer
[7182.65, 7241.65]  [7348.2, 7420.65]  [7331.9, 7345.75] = 0.03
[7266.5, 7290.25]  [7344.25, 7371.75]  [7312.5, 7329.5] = 0.04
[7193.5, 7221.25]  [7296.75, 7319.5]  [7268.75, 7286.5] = -0.06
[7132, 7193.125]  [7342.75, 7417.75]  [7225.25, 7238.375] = -0.01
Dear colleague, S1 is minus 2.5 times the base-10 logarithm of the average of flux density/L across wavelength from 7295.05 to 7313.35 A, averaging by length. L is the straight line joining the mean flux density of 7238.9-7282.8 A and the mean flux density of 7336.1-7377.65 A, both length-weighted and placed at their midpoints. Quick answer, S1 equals 0.03 mag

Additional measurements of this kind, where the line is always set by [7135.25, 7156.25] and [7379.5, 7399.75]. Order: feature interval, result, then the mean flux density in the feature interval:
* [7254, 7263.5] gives 0.02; 159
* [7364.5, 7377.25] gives -0.07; 175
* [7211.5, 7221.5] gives 0.02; 156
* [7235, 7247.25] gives 0.01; 159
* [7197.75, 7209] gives 0.08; 148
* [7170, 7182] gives 0.03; 155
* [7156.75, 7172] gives 0.03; 154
